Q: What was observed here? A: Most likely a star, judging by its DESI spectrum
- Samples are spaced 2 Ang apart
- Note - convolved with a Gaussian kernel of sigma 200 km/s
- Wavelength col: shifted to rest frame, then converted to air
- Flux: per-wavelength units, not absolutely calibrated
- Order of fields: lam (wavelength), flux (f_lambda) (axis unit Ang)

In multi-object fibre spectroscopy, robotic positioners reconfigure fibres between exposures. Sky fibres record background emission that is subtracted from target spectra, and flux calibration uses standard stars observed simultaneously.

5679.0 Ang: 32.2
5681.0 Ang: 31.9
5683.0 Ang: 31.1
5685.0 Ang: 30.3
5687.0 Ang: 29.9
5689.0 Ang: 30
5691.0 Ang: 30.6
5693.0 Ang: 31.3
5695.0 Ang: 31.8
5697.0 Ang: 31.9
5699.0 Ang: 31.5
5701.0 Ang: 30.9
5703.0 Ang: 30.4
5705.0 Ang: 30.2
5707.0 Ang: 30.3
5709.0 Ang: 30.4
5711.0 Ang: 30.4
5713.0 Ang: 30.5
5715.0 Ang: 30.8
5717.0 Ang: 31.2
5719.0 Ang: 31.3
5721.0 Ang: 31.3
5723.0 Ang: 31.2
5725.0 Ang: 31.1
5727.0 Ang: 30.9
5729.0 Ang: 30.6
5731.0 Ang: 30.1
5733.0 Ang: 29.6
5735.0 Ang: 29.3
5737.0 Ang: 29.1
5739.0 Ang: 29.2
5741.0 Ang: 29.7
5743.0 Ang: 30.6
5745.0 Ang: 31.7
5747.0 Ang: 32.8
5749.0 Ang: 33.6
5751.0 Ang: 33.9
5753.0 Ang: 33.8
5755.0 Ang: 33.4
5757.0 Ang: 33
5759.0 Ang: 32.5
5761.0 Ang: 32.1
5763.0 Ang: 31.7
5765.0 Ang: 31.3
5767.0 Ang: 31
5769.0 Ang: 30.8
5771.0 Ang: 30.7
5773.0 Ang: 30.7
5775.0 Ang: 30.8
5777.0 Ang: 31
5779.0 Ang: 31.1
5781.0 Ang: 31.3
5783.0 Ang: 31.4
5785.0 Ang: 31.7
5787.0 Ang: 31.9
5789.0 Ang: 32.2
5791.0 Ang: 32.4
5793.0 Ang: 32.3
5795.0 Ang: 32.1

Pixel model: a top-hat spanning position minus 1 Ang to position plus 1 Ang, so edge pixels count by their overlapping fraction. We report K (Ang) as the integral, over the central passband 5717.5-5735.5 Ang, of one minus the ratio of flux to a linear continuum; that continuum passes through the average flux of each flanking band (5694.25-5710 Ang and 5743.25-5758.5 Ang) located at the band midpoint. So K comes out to 0.7 Ang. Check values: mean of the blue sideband 30.9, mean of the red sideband 33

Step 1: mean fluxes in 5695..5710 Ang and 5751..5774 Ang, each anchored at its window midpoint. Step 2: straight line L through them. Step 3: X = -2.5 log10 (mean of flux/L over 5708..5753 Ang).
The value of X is 0.02 mag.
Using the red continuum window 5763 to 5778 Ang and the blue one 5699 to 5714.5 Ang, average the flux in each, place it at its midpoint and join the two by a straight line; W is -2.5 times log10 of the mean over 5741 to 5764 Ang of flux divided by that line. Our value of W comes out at -0.06 mag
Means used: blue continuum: 30.5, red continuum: 31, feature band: 32.5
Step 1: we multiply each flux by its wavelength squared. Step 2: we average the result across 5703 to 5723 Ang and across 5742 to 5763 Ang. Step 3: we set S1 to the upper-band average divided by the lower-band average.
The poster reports 1.08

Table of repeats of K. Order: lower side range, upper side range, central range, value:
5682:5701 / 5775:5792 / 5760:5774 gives 0.12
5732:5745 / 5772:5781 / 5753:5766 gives -0.87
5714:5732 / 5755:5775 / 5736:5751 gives 0.05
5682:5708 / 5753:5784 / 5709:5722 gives 0.06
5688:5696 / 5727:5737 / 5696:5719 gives -0.20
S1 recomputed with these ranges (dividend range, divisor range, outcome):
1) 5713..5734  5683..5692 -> 1.03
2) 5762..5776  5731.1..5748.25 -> 1.03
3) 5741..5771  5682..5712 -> 1.07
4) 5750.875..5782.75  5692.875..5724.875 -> 1.05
